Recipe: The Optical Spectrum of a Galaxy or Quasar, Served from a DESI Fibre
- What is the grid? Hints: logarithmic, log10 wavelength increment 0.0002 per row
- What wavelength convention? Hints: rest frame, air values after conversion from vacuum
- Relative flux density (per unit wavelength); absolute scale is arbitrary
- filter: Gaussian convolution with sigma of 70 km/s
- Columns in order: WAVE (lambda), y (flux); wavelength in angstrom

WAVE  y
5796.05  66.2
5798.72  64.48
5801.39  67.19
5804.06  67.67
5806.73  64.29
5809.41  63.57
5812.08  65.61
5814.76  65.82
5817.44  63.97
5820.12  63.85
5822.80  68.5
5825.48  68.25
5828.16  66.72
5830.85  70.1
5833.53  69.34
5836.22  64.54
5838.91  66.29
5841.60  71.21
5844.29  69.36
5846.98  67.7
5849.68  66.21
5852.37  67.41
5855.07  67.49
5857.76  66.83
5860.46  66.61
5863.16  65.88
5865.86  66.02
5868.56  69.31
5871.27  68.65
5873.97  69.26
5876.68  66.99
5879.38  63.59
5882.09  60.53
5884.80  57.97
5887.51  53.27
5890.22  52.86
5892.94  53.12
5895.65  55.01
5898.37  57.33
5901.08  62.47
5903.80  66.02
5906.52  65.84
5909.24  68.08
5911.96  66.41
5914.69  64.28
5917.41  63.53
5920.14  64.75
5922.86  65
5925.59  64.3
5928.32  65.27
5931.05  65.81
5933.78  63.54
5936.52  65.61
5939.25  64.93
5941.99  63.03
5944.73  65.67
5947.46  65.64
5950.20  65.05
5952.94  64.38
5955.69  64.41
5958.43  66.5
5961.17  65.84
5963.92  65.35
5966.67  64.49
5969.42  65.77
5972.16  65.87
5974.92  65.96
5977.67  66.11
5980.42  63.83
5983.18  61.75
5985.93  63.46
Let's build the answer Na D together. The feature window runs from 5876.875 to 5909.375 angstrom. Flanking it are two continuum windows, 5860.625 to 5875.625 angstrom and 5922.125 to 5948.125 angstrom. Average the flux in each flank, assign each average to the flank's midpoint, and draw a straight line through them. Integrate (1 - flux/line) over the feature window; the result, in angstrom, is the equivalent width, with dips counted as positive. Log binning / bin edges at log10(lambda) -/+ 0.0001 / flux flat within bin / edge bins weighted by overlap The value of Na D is 3.4 angstrom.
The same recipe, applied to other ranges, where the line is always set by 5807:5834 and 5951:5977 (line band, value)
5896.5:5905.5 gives 0.6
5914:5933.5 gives 0.3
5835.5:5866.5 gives -0.5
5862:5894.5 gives 1.9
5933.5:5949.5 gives 0.2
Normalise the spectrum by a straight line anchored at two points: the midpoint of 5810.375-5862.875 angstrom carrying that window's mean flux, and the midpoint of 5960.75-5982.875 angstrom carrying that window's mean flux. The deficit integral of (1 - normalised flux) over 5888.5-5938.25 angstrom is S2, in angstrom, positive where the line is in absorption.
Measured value 2.5 angstrom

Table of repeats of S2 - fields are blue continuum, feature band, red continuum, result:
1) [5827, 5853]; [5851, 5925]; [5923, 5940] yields 3.2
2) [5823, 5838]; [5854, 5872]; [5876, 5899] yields -1.5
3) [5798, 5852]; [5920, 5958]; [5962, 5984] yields 0.3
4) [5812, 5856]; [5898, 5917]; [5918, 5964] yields 0.3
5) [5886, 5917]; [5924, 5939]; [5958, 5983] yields -0.6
